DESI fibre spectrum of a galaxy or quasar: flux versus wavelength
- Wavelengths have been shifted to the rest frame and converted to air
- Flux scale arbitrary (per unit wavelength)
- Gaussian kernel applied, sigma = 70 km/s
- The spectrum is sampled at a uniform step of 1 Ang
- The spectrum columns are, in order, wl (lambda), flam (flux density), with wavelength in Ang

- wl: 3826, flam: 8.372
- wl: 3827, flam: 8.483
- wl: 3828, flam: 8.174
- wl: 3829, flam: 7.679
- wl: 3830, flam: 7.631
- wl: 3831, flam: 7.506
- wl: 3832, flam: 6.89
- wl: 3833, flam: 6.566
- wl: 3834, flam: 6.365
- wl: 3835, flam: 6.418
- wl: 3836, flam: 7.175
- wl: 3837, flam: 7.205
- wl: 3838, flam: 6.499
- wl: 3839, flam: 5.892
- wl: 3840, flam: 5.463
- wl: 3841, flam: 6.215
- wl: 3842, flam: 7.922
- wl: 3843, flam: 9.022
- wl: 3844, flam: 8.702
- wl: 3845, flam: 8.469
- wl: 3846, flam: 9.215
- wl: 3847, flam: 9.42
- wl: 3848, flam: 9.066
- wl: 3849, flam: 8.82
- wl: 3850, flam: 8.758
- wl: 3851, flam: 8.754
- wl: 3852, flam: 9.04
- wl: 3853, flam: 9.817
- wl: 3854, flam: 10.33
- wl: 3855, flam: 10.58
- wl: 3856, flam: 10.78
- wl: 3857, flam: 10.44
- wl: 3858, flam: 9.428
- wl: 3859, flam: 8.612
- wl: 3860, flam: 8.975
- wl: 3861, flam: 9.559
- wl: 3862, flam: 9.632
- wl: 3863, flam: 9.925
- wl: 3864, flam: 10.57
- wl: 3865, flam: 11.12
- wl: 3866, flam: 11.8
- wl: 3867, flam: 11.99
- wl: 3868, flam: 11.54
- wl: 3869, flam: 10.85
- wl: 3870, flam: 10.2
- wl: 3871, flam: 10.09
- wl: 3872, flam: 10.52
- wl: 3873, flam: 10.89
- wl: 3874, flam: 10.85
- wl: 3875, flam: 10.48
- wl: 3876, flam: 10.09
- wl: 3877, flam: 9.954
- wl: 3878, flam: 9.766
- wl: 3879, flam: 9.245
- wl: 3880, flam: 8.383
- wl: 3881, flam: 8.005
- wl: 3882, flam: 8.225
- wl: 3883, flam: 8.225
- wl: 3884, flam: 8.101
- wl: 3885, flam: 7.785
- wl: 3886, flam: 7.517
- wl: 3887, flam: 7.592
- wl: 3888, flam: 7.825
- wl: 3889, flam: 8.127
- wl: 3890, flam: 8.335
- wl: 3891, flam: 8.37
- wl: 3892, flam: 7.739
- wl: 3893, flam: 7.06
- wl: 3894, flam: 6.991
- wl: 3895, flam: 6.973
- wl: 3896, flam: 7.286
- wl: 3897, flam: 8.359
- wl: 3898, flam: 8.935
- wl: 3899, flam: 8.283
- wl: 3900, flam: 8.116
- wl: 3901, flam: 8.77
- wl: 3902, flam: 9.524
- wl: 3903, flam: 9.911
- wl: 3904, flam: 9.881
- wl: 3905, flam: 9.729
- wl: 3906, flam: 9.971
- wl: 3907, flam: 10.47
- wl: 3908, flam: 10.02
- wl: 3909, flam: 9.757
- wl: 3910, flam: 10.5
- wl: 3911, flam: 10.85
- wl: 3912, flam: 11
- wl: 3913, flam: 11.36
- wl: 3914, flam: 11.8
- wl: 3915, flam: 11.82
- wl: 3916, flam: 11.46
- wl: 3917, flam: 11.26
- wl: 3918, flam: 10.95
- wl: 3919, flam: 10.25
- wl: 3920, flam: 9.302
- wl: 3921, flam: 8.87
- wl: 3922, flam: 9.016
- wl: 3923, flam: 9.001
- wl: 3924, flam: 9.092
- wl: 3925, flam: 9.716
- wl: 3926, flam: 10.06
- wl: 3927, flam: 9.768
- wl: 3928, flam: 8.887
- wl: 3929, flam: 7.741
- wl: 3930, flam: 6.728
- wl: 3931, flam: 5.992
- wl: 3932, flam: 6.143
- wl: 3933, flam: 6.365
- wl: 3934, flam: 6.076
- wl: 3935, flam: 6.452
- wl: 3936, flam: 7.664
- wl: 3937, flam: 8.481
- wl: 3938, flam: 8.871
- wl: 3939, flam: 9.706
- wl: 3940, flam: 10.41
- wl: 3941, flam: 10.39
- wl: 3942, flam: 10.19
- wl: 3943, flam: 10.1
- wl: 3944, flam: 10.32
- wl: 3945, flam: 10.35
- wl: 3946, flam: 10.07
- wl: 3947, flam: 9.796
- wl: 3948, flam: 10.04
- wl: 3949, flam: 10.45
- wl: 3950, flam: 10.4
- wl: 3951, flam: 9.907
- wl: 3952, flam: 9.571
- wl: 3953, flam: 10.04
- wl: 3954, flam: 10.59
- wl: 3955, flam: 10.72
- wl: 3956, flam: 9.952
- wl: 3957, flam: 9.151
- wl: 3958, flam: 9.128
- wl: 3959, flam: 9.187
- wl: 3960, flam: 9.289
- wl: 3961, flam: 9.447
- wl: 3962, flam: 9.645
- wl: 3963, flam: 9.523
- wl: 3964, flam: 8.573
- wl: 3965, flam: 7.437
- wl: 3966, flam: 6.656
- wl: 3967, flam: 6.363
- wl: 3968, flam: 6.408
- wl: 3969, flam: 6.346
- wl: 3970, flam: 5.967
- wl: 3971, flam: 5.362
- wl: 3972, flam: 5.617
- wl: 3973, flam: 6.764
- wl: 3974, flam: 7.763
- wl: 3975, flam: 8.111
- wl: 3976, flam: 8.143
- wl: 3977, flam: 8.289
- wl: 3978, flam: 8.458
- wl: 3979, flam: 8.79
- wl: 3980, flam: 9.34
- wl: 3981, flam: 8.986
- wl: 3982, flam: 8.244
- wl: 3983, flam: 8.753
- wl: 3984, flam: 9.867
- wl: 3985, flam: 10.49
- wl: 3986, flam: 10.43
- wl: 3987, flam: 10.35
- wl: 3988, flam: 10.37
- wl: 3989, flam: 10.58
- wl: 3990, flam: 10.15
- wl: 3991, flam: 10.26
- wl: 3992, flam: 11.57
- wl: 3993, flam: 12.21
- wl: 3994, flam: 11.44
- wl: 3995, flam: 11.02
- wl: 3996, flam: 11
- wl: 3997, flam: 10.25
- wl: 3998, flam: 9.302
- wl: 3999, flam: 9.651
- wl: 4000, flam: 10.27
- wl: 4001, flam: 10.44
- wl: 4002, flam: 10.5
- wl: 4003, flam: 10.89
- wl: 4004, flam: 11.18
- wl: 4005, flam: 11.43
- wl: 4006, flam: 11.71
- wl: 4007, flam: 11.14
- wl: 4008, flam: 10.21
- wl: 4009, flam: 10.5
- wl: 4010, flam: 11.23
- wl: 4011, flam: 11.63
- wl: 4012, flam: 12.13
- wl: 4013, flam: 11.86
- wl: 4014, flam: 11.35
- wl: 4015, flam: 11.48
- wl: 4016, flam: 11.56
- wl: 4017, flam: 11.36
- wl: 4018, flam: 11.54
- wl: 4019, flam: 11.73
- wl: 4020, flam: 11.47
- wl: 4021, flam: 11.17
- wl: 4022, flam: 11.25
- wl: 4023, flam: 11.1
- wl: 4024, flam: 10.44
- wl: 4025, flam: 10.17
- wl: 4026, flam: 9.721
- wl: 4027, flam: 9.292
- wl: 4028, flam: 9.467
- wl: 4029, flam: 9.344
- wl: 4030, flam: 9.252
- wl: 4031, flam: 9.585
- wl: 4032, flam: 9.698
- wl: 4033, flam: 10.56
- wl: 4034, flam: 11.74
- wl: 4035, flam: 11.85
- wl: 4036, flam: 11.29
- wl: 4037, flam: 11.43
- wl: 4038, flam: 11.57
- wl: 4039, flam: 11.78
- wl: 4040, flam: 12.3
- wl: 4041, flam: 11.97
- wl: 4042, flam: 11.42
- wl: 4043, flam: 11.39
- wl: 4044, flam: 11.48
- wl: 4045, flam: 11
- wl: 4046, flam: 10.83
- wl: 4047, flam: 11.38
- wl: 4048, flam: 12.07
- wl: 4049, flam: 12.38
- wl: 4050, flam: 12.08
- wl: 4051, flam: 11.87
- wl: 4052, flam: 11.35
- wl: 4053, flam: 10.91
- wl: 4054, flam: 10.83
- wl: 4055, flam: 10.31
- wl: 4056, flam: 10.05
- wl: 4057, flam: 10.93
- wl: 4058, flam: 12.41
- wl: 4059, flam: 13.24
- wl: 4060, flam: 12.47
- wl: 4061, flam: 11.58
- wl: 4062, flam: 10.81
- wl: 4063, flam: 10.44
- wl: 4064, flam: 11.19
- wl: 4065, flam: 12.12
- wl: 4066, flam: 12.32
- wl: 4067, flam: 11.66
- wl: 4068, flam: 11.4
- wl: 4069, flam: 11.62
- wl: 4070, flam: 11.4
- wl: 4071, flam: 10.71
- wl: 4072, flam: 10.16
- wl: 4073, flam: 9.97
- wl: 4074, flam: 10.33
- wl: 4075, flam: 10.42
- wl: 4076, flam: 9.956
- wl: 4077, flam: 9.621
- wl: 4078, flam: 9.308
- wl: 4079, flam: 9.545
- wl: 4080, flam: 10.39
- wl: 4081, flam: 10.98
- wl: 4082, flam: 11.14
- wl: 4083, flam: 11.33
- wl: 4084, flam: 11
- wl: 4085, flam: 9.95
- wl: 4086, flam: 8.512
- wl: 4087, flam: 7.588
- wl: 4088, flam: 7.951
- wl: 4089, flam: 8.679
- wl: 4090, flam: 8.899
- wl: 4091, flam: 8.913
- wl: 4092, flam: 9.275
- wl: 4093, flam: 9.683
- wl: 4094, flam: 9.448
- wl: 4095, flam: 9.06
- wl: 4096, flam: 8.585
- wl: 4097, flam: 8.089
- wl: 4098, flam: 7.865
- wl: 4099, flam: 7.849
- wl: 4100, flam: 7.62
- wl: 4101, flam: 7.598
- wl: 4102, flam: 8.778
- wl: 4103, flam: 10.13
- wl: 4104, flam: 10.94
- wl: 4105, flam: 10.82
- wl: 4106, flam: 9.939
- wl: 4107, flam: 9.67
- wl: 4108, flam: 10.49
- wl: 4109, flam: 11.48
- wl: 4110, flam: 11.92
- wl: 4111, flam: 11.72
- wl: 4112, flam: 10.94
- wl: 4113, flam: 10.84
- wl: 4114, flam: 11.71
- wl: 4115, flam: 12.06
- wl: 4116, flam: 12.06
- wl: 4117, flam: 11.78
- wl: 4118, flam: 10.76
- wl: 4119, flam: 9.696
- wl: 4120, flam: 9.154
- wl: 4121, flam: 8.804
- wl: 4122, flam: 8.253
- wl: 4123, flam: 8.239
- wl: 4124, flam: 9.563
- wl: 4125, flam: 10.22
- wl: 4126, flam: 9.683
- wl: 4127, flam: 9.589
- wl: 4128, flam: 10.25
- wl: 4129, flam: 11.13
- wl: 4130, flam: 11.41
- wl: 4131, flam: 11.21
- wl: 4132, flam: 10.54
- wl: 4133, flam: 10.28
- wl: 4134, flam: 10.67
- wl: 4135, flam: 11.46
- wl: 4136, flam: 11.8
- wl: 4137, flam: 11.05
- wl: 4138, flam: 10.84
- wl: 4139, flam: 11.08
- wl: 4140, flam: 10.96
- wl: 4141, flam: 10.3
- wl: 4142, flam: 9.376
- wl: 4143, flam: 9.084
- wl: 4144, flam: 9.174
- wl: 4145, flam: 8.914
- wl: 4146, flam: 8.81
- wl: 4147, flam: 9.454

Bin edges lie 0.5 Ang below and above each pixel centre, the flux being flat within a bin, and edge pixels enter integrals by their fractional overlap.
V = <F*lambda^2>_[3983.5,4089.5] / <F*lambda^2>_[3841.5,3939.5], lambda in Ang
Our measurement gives 1.3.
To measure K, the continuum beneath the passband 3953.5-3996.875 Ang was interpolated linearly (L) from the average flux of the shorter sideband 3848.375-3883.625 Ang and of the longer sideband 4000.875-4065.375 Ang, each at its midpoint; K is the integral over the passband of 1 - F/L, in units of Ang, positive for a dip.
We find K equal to 6.9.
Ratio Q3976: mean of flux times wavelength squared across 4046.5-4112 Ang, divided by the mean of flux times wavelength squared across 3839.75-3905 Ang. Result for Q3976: 1.3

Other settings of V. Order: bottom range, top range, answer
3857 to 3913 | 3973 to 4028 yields 1.18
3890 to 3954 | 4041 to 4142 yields 1.23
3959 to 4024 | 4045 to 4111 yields 1.10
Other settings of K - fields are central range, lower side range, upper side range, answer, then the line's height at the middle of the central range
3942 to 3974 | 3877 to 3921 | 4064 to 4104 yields 1.84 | 9.36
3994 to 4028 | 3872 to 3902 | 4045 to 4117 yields -3.93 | 9.77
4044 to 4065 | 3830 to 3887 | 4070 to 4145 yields -3.52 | 9.79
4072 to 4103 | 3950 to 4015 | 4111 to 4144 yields 2.76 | 10.2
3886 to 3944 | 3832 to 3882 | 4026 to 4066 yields 4.40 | 9.76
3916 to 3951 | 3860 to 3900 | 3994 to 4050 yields 2.52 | 9.84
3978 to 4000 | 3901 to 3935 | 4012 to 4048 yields 0.71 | 10.4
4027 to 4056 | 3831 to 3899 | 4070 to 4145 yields -4.15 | 9.67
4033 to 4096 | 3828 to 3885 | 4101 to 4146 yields -4.53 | 10.1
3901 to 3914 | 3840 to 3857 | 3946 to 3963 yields -1.09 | 9.46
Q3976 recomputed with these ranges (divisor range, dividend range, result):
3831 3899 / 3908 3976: 1.07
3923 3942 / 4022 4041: 1.34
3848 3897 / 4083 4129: 1.18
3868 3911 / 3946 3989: 1.01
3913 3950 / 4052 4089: 1.23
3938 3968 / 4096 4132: 1.15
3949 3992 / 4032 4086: 1.32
